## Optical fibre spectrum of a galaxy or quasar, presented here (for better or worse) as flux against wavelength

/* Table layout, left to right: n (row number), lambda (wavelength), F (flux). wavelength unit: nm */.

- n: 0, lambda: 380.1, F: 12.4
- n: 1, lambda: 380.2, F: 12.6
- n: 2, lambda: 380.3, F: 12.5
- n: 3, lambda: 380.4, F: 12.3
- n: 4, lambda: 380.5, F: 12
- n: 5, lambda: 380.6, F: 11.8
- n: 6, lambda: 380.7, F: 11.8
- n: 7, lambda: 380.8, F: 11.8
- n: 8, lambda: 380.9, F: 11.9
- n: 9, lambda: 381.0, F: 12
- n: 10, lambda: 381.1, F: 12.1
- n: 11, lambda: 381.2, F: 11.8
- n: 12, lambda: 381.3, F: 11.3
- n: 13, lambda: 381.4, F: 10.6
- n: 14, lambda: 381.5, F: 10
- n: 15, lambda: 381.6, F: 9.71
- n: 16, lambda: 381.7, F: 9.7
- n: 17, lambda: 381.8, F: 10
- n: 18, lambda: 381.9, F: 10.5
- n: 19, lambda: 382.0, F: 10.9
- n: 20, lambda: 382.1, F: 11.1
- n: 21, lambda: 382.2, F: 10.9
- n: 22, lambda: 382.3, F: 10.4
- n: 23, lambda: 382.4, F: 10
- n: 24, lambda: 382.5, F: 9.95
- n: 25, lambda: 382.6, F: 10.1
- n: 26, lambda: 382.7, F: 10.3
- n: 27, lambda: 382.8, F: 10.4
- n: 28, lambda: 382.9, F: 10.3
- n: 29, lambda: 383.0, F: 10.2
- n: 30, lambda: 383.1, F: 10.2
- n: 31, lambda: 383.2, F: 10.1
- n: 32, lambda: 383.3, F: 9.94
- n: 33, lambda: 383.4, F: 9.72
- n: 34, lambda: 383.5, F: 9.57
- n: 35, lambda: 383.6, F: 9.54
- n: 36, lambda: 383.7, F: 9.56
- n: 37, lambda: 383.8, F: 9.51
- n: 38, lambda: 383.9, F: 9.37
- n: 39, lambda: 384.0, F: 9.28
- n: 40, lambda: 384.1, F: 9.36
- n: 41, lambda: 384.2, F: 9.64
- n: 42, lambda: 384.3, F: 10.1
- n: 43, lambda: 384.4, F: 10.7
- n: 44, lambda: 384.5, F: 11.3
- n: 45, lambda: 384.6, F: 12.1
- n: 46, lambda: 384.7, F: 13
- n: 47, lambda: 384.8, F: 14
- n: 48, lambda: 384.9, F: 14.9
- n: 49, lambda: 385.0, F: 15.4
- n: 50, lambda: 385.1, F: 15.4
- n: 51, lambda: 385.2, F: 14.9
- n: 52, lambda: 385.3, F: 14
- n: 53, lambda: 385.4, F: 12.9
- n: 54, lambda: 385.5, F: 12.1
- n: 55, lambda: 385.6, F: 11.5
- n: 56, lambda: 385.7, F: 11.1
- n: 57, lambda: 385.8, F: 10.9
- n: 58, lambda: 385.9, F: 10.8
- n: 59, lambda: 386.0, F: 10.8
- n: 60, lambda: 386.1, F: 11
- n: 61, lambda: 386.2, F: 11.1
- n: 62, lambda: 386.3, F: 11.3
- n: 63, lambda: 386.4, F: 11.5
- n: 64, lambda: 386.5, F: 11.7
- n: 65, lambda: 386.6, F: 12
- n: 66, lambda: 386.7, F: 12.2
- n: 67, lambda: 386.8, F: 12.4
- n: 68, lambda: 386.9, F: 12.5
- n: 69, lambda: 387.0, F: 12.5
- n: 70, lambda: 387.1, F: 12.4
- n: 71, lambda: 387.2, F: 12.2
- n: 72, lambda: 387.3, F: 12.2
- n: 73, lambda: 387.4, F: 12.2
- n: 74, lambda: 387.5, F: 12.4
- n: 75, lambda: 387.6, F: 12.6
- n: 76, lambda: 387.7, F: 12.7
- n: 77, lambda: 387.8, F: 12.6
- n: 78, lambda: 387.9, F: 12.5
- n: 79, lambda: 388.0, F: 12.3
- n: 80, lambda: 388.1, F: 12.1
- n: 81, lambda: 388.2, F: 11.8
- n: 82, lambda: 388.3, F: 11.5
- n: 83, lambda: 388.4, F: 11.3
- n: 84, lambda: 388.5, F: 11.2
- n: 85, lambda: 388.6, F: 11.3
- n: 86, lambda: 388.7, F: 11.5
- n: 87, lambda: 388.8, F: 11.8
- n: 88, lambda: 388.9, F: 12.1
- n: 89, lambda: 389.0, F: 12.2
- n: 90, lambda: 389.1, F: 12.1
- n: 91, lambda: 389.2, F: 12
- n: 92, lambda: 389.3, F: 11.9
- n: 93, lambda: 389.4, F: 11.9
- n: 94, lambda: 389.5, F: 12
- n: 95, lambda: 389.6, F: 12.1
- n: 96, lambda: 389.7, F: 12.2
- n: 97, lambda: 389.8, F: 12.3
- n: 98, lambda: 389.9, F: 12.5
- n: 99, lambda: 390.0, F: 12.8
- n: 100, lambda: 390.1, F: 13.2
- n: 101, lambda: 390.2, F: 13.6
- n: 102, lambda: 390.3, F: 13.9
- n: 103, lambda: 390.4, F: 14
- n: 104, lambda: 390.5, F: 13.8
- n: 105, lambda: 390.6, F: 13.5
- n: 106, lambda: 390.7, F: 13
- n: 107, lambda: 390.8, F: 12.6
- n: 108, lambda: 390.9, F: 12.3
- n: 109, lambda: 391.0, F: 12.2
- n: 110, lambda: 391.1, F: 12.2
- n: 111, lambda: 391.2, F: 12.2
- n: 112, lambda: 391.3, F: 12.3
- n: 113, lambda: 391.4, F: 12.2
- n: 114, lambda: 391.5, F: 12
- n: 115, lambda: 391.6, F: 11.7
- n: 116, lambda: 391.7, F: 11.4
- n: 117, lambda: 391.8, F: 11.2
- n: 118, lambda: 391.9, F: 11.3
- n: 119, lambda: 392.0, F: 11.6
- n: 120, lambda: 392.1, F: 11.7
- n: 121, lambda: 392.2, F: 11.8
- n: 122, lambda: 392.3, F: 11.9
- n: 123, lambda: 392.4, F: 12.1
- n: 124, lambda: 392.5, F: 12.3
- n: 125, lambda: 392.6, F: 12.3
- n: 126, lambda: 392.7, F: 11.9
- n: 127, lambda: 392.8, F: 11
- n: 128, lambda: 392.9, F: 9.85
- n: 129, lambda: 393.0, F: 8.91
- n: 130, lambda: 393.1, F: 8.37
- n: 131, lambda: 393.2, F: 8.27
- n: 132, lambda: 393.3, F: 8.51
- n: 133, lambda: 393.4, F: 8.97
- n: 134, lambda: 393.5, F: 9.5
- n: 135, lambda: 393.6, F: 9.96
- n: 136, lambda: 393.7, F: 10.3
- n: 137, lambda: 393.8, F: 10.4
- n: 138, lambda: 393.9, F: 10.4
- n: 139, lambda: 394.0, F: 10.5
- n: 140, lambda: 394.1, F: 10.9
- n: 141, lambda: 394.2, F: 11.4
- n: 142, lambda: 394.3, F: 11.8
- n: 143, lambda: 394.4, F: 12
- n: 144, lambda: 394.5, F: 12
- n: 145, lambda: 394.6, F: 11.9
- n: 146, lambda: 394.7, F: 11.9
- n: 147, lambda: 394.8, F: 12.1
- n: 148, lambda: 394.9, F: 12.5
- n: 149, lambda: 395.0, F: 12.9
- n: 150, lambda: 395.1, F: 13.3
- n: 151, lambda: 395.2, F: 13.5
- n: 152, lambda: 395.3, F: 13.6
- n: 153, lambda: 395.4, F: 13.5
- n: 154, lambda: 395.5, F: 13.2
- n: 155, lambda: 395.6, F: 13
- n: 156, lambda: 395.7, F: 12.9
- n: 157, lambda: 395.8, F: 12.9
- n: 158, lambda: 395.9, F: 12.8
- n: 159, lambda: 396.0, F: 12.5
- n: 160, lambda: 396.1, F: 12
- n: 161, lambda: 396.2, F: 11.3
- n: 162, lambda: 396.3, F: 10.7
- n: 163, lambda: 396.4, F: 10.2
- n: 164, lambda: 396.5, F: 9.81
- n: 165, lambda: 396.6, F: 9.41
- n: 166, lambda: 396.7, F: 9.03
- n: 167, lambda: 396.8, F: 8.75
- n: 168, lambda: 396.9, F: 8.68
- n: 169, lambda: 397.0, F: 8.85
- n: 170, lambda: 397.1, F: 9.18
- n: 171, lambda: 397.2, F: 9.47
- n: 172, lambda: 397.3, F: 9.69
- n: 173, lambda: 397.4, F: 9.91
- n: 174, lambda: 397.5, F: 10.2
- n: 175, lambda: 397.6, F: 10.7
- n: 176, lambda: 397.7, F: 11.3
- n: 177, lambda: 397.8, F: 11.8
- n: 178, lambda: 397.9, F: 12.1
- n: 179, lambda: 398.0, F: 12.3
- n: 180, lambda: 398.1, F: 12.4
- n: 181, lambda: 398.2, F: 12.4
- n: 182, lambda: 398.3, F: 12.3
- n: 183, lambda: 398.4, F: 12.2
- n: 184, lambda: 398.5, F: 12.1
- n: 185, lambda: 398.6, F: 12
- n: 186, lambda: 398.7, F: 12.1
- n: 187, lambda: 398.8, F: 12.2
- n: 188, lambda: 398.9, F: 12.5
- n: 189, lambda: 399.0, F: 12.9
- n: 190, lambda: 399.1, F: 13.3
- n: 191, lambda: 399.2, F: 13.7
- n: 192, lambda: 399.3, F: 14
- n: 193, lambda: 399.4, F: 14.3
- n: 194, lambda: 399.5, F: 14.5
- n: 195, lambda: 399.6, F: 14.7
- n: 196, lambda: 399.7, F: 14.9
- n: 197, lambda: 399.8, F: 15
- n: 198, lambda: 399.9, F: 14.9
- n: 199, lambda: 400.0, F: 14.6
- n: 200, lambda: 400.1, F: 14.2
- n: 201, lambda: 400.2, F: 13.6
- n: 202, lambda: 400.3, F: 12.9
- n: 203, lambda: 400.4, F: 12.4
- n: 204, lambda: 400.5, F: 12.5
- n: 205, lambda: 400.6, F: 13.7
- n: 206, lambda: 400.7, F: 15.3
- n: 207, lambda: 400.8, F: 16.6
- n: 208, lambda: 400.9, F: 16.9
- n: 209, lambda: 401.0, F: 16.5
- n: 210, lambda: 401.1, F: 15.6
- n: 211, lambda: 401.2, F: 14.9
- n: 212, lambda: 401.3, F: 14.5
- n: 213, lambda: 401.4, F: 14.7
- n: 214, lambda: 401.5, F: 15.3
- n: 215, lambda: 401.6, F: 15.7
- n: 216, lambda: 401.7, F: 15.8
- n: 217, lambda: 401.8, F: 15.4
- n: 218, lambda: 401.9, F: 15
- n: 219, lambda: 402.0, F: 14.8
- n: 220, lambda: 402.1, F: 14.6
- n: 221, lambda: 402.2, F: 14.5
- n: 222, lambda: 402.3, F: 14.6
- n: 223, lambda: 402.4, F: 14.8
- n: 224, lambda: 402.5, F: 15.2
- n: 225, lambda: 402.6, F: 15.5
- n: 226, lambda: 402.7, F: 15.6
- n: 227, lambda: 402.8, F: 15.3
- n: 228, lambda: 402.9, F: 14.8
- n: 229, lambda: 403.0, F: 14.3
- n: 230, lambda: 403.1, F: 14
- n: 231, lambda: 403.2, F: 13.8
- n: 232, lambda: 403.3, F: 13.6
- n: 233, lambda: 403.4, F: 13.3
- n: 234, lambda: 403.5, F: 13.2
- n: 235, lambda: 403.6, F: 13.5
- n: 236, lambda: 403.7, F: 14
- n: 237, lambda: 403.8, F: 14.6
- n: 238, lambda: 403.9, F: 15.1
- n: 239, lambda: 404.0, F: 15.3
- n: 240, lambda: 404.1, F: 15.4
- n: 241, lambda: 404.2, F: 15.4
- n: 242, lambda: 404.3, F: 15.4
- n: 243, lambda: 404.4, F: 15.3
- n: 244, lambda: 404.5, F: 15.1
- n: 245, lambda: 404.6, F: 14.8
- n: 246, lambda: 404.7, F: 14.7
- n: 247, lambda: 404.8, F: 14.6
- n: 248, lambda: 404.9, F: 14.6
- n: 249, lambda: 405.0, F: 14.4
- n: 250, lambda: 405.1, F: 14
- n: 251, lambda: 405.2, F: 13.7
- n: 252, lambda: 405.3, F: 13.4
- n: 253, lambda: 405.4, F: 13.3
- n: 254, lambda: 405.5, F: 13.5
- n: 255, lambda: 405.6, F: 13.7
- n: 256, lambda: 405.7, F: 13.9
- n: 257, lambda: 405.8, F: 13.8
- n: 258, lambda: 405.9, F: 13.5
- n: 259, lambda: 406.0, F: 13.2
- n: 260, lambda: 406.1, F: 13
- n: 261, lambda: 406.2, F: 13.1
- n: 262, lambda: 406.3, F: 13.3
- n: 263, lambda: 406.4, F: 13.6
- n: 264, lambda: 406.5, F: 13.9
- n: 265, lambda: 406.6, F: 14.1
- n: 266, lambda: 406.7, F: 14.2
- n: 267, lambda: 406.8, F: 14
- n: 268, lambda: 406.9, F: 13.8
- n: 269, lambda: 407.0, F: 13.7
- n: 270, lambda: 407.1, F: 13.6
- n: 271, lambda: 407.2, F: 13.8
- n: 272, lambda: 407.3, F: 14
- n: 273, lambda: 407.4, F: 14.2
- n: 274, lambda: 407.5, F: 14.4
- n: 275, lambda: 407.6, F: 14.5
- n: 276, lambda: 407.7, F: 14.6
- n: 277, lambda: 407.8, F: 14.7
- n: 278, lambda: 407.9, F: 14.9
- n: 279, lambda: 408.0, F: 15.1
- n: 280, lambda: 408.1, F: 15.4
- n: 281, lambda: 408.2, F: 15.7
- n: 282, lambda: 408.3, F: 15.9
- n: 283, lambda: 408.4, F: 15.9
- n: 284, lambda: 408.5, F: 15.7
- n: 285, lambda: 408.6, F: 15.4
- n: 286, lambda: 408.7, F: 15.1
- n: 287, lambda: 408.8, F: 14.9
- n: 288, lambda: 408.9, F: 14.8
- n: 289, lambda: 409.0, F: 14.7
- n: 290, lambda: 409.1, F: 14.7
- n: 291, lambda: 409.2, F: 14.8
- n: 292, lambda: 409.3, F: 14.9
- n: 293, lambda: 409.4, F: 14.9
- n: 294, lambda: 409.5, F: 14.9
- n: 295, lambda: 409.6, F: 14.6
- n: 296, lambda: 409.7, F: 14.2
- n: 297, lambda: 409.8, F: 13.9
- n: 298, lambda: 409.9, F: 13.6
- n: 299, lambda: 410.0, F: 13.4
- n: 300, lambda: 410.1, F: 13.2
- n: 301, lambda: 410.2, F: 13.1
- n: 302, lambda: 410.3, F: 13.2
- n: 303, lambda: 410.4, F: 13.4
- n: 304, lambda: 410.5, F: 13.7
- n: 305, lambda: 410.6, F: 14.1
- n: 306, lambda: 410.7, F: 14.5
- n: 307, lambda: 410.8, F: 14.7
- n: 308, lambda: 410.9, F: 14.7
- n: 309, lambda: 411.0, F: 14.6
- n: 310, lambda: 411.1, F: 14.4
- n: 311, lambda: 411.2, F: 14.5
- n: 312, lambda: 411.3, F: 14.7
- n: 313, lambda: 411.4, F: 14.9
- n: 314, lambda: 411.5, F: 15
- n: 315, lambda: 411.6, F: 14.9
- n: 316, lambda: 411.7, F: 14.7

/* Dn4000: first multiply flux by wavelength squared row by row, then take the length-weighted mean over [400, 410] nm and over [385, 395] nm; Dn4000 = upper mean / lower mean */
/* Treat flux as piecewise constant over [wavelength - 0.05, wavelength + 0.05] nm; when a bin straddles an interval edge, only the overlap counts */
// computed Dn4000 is 1.32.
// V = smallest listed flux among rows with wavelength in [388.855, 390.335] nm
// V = 11.9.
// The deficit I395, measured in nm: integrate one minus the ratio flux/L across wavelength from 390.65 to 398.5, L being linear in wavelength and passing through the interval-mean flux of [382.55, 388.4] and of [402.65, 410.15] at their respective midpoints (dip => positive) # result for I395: 0.89 nm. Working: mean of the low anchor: 11.6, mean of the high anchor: 14.4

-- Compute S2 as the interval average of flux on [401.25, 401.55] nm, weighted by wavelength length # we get 14.8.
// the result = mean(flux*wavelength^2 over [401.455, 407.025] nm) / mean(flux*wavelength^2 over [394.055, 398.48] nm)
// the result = 1.3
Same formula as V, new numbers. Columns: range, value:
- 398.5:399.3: 12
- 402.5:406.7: 13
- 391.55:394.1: 8.27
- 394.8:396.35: 10.7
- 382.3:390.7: 9.28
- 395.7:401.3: 8.68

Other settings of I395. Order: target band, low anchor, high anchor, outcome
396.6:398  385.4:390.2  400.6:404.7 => 0.39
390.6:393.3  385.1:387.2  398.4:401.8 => 0.31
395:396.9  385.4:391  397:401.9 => 0.18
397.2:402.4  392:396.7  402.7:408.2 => -0.33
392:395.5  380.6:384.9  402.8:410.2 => 0.31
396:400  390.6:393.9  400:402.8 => 0.52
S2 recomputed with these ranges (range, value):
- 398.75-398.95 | 12.3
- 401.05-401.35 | 15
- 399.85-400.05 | 14.7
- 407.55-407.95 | 14.7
